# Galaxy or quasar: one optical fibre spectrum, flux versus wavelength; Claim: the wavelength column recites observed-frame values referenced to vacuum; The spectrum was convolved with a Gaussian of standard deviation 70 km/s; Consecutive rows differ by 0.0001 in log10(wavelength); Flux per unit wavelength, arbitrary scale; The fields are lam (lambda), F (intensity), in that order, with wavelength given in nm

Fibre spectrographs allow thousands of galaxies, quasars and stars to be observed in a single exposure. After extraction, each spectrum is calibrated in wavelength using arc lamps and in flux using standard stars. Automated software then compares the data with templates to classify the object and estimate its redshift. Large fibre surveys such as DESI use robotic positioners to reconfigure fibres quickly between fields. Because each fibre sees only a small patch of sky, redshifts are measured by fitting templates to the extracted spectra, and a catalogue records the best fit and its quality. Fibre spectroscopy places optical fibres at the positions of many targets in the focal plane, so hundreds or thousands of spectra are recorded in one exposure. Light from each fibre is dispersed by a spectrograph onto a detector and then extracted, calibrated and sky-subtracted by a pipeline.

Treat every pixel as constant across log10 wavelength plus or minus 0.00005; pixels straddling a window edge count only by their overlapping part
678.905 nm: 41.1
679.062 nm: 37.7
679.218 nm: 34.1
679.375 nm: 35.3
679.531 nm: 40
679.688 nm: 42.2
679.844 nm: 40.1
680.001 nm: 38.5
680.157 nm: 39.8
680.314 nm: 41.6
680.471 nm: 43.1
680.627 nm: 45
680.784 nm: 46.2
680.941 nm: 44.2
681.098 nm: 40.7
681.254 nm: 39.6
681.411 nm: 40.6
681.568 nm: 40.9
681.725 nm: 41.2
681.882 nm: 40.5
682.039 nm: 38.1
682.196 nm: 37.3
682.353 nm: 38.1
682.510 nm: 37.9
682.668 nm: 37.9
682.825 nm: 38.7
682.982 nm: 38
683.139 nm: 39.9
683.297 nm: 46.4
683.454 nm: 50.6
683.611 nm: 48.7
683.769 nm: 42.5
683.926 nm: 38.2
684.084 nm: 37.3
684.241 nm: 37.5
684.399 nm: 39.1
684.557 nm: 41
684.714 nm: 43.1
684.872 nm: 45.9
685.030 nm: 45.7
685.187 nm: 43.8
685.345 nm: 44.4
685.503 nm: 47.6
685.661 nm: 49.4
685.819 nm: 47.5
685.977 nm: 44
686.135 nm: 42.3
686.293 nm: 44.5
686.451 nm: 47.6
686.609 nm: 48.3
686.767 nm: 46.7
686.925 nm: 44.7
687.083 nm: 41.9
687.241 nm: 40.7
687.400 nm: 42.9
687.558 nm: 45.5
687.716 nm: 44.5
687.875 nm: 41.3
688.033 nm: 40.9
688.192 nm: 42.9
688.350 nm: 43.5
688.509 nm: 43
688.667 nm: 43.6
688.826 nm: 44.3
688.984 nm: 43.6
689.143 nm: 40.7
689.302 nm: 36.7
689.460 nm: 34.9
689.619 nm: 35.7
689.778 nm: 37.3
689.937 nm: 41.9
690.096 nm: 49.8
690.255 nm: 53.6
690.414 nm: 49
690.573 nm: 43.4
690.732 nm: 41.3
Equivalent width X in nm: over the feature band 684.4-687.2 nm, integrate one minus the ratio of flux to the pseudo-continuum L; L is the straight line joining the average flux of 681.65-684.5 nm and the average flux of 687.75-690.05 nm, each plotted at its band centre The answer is -0.30 nm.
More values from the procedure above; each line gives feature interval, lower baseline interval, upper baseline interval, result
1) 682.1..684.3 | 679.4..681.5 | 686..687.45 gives 0.11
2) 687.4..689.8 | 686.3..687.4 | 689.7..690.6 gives 0.21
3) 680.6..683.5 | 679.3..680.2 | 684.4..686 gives 0.05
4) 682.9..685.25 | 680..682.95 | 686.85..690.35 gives -0.07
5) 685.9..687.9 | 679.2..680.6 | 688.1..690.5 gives -0.11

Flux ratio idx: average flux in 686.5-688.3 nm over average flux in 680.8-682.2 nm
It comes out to 1.1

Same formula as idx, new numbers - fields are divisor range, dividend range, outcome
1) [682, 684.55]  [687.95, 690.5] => 1.05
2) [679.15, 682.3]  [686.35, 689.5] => 1.06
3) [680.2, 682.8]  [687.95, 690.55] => 1.05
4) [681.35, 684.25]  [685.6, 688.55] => 1.09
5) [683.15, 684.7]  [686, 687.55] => 1.05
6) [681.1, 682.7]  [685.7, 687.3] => 1.14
